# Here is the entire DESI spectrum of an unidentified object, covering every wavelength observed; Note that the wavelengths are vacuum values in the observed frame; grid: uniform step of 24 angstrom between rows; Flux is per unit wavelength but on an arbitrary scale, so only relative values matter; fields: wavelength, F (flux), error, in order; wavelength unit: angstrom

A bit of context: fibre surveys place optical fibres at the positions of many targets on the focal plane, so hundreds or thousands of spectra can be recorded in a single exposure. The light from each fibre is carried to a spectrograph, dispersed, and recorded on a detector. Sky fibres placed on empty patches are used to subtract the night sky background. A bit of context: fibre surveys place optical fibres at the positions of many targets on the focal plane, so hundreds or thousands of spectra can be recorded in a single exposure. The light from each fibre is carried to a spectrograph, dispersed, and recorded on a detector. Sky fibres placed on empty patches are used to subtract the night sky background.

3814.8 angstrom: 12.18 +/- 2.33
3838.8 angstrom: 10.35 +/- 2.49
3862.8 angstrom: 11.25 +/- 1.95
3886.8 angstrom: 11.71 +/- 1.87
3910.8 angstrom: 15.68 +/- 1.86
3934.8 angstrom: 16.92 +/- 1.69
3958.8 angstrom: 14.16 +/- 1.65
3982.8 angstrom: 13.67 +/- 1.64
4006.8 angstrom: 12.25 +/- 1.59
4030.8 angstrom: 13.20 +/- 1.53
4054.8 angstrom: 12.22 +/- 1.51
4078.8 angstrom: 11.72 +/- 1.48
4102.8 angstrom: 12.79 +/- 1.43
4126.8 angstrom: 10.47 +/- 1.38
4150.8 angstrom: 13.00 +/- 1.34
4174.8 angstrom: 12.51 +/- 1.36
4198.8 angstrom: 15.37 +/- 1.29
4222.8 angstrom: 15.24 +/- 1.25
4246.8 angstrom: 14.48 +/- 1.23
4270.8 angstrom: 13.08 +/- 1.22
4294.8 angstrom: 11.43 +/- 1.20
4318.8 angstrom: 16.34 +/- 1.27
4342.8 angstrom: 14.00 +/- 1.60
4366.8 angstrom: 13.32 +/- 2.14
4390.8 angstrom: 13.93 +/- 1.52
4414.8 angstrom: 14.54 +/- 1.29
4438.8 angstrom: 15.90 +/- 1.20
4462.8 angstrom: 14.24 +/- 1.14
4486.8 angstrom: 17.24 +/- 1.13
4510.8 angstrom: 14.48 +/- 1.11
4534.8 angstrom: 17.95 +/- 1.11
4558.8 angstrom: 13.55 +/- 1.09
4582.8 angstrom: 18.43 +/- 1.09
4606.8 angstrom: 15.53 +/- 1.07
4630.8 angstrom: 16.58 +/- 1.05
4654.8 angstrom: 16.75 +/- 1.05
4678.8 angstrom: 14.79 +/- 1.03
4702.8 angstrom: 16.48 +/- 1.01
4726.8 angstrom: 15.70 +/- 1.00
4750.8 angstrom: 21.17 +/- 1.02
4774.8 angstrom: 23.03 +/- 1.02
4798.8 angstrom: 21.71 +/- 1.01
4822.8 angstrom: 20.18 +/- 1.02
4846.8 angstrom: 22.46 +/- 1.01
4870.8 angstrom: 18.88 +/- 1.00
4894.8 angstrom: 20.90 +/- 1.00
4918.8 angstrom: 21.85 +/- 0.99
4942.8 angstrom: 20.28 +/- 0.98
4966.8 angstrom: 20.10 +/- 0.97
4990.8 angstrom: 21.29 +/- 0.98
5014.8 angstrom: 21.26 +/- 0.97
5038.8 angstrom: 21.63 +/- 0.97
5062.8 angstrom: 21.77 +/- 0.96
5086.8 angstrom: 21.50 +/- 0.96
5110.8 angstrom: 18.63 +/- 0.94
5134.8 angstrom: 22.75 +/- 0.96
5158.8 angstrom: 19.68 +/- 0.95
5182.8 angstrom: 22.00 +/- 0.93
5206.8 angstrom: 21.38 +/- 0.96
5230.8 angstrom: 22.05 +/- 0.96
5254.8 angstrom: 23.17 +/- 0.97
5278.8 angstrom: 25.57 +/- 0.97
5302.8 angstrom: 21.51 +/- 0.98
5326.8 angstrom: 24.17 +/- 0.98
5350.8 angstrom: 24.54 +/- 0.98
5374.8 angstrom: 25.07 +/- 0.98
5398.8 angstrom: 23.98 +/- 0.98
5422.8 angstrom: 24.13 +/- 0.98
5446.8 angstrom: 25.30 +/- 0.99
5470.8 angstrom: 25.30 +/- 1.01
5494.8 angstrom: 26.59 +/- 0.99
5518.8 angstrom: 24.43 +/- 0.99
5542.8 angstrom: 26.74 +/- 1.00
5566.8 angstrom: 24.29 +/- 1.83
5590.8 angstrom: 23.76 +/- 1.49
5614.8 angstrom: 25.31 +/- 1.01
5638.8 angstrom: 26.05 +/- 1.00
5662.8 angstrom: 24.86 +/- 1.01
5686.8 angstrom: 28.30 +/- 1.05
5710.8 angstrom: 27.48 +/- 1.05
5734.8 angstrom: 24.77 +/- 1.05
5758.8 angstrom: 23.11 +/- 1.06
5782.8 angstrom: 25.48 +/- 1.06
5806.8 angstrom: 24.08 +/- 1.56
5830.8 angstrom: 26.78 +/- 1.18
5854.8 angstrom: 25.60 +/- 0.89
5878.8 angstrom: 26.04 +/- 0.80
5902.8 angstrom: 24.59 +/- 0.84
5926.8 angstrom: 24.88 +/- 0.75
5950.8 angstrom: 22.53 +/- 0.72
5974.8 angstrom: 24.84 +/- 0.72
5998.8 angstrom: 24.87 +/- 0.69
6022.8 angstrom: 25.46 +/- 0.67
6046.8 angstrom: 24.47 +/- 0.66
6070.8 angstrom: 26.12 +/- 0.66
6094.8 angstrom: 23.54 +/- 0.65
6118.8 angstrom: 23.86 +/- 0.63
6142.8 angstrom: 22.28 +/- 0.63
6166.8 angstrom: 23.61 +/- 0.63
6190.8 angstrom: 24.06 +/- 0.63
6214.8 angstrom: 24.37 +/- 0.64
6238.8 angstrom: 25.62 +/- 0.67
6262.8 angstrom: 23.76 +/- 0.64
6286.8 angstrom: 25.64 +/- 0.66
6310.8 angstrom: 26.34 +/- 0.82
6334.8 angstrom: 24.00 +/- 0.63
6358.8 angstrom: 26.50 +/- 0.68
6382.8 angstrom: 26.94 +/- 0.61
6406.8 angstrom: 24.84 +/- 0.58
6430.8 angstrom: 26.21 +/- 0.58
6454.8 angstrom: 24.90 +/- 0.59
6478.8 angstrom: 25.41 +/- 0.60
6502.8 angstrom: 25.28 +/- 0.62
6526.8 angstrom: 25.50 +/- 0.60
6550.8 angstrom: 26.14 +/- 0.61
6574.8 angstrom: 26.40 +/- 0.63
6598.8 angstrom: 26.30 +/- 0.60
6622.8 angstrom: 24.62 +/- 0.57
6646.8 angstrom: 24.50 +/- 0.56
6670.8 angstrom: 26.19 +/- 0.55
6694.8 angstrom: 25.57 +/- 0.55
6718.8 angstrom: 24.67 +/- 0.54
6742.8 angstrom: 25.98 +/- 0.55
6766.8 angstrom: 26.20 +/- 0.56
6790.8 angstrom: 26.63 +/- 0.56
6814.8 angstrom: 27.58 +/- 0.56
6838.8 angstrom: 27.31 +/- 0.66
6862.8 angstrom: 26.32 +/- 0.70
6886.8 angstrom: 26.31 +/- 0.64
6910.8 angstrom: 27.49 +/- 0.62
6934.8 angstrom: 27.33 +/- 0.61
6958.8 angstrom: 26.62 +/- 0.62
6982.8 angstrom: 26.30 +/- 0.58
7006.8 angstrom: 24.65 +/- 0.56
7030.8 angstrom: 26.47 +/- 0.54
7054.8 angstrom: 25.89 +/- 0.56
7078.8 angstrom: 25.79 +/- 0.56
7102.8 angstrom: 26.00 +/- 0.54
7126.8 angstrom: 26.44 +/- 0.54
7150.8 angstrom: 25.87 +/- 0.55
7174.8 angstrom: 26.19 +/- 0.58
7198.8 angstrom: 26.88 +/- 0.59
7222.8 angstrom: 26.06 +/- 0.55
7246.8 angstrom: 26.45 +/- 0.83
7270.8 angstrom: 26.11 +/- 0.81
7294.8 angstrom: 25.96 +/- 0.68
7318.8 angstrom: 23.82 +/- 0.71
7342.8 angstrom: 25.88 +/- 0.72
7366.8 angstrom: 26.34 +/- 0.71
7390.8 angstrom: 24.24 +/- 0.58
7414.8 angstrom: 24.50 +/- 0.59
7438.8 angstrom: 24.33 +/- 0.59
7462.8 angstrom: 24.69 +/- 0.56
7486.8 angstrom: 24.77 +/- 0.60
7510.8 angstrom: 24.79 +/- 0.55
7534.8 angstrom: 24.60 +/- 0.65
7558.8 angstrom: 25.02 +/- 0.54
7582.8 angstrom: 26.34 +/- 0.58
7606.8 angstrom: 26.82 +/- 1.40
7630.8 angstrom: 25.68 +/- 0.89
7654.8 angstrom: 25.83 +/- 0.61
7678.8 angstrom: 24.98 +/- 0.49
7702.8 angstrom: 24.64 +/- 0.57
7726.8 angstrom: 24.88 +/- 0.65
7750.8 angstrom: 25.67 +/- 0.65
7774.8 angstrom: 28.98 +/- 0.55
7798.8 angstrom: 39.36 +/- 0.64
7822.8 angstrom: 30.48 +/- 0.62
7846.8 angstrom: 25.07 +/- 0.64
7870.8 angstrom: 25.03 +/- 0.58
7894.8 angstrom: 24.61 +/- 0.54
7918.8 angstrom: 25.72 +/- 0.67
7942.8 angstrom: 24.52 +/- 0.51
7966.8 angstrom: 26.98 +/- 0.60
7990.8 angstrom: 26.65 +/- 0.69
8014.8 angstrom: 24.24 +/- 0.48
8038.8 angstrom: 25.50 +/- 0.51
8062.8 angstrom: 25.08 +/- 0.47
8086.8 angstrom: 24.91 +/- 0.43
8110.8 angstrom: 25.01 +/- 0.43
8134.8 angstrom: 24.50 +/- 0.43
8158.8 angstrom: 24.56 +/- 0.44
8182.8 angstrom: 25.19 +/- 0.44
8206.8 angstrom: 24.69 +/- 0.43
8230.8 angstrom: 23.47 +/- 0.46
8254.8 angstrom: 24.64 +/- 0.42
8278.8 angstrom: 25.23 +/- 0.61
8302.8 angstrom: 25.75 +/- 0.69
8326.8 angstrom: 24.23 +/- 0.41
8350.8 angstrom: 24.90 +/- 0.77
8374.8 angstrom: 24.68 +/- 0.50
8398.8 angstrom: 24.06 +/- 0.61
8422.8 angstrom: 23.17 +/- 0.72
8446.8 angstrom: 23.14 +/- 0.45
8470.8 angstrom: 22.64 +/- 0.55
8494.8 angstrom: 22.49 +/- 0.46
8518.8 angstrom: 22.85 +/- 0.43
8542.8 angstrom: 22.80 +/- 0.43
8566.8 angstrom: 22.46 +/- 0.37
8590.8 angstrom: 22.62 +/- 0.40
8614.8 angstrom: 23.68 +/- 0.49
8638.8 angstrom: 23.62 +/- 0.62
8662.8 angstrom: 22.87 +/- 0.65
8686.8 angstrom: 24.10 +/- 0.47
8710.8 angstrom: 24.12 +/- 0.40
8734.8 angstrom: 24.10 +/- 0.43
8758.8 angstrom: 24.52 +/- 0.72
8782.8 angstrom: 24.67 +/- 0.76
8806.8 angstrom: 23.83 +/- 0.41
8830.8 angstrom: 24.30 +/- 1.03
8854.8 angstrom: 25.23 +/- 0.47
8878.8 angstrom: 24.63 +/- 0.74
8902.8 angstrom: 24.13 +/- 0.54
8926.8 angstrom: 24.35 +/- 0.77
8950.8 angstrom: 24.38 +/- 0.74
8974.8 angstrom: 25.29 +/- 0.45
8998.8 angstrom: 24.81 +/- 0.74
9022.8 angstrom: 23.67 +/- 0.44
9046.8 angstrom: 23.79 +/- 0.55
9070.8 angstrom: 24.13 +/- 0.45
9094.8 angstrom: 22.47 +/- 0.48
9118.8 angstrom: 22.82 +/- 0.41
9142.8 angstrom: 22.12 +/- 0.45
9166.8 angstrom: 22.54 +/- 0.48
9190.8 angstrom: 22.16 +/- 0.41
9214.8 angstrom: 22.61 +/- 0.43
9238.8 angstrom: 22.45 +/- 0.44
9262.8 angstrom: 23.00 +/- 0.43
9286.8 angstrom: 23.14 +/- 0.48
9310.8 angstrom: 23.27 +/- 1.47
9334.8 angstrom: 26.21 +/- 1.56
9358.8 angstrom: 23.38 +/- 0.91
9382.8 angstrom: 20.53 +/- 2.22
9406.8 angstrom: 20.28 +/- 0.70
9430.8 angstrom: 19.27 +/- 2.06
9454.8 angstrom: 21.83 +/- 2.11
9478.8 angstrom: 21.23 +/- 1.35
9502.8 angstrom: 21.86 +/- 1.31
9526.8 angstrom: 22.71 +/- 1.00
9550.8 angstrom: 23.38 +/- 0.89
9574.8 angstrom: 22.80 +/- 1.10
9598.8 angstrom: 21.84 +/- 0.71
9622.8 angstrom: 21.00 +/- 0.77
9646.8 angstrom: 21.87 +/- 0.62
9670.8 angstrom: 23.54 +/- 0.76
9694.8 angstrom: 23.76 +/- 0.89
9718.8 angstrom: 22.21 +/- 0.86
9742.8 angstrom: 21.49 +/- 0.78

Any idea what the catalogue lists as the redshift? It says 0.19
